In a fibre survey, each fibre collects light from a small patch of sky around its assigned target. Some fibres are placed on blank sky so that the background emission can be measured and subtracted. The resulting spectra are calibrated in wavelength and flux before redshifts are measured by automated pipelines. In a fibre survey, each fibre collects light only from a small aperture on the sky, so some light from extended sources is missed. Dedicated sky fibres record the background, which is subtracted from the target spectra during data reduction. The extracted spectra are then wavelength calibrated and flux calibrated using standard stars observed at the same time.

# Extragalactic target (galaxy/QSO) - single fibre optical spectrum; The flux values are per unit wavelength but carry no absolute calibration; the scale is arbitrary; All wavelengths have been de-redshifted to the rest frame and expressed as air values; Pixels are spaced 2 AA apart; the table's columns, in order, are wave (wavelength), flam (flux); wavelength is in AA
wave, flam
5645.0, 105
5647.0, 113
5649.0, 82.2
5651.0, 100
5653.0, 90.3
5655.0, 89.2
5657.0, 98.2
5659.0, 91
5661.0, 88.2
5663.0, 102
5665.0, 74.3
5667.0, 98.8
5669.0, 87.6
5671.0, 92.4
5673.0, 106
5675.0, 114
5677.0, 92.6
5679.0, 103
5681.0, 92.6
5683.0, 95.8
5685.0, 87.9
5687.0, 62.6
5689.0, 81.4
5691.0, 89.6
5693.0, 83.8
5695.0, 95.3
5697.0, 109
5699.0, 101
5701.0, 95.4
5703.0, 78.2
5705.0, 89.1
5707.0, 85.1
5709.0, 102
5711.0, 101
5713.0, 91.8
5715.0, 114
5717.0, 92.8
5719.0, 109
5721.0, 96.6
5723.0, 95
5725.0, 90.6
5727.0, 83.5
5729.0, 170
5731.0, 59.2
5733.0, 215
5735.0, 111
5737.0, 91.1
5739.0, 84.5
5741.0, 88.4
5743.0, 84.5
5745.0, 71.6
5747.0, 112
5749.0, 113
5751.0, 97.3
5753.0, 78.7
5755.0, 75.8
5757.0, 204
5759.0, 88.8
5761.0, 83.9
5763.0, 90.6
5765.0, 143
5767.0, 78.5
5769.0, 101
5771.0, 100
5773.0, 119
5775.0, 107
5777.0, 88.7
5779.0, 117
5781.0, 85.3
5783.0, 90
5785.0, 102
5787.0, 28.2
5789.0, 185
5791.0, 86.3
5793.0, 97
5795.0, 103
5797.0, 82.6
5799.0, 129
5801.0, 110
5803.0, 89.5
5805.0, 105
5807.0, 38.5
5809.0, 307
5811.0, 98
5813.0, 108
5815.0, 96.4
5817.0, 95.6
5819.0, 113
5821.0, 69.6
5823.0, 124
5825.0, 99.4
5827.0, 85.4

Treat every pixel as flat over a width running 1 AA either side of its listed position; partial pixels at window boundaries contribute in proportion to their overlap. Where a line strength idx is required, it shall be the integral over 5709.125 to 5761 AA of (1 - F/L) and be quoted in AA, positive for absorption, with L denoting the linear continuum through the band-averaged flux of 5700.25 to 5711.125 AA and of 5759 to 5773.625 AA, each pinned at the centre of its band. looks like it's -4.6 AA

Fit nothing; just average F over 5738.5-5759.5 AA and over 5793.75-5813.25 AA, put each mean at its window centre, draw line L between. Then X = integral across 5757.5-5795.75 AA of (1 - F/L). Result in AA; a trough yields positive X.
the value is 2.7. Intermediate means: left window 101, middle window 101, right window 117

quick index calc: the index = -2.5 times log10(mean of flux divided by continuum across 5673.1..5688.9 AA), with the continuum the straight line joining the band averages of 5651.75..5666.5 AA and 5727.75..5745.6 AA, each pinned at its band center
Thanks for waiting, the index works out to 0.04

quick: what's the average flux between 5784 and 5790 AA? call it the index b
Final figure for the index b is 105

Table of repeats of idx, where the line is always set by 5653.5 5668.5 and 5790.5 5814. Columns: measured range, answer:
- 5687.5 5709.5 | 1.4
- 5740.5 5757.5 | 0.8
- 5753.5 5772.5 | 0.1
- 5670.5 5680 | -0.9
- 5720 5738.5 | -1.7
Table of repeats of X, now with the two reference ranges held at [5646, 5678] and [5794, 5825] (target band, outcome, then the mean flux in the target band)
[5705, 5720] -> 0.3 AA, 98.7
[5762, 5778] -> 0.5 AA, 103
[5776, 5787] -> 1.8 AA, 90.4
